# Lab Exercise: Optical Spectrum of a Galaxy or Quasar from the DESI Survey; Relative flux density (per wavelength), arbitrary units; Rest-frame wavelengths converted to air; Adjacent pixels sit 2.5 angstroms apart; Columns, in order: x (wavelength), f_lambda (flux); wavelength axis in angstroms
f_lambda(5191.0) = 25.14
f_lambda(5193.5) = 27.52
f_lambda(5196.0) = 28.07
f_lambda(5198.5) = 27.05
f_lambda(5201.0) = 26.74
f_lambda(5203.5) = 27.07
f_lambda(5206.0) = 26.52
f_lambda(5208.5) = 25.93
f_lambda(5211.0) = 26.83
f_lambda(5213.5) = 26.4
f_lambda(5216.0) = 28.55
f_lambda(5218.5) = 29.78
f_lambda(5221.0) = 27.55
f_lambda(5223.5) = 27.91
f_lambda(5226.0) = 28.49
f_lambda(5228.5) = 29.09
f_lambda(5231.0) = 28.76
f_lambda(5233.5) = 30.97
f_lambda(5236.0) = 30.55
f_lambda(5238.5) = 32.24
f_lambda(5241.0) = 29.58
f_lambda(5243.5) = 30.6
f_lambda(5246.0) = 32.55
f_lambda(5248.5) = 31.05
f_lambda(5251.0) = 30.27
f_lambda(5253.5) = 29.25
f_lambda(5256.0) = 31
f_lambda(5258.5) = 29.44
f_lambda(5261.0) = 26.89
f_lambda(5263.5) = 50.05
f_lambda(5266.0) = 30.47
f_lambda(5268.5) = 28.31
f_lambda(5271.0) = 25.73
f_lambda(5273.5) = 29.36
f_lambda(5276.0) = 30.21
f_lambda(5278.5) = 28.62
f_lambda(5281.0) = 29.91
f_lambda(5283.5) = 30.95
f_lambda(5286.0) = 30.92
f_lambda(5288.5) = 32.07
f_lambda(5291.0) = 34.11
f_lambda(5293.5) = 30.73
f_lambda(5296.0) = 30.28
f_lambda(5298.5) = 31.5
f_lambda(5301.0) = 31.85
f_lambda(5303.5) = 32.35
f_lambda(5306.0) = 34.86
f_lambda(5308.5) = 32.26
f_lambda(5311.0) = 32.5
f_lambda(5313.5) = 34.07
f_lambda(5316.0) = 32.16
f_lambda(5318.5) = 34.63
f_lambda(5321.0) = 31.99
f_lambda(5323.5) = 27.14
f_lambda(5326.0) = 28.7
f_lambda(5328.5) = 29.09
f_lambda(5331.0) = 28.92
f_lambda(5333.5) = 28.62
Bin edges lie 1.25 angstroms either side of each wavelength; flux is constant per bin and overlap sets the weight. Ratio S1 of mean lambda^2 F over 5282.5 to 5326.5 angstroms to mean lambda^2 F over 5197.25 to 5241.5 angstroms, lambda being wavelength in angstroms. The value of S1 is 1.16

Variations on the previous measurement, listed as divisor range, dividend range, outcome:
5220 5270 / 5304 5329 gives 1.06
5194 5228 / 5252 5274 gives 1.16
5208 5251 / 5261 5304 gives 1.09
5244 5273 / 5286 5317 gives 1.05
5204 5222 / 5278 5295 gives 1.17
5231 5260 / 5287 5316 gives 1.08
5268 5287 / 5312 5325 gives 1.11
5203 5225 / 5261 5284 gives 1.17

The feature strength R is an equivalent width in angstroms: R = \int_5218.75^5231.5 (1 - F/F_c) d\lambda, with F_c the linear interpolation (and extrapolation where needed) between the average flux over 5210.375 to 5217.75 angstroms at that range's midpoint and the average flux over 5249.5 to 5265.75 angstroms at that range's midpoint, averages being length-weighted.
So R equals 0.1 angstroms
